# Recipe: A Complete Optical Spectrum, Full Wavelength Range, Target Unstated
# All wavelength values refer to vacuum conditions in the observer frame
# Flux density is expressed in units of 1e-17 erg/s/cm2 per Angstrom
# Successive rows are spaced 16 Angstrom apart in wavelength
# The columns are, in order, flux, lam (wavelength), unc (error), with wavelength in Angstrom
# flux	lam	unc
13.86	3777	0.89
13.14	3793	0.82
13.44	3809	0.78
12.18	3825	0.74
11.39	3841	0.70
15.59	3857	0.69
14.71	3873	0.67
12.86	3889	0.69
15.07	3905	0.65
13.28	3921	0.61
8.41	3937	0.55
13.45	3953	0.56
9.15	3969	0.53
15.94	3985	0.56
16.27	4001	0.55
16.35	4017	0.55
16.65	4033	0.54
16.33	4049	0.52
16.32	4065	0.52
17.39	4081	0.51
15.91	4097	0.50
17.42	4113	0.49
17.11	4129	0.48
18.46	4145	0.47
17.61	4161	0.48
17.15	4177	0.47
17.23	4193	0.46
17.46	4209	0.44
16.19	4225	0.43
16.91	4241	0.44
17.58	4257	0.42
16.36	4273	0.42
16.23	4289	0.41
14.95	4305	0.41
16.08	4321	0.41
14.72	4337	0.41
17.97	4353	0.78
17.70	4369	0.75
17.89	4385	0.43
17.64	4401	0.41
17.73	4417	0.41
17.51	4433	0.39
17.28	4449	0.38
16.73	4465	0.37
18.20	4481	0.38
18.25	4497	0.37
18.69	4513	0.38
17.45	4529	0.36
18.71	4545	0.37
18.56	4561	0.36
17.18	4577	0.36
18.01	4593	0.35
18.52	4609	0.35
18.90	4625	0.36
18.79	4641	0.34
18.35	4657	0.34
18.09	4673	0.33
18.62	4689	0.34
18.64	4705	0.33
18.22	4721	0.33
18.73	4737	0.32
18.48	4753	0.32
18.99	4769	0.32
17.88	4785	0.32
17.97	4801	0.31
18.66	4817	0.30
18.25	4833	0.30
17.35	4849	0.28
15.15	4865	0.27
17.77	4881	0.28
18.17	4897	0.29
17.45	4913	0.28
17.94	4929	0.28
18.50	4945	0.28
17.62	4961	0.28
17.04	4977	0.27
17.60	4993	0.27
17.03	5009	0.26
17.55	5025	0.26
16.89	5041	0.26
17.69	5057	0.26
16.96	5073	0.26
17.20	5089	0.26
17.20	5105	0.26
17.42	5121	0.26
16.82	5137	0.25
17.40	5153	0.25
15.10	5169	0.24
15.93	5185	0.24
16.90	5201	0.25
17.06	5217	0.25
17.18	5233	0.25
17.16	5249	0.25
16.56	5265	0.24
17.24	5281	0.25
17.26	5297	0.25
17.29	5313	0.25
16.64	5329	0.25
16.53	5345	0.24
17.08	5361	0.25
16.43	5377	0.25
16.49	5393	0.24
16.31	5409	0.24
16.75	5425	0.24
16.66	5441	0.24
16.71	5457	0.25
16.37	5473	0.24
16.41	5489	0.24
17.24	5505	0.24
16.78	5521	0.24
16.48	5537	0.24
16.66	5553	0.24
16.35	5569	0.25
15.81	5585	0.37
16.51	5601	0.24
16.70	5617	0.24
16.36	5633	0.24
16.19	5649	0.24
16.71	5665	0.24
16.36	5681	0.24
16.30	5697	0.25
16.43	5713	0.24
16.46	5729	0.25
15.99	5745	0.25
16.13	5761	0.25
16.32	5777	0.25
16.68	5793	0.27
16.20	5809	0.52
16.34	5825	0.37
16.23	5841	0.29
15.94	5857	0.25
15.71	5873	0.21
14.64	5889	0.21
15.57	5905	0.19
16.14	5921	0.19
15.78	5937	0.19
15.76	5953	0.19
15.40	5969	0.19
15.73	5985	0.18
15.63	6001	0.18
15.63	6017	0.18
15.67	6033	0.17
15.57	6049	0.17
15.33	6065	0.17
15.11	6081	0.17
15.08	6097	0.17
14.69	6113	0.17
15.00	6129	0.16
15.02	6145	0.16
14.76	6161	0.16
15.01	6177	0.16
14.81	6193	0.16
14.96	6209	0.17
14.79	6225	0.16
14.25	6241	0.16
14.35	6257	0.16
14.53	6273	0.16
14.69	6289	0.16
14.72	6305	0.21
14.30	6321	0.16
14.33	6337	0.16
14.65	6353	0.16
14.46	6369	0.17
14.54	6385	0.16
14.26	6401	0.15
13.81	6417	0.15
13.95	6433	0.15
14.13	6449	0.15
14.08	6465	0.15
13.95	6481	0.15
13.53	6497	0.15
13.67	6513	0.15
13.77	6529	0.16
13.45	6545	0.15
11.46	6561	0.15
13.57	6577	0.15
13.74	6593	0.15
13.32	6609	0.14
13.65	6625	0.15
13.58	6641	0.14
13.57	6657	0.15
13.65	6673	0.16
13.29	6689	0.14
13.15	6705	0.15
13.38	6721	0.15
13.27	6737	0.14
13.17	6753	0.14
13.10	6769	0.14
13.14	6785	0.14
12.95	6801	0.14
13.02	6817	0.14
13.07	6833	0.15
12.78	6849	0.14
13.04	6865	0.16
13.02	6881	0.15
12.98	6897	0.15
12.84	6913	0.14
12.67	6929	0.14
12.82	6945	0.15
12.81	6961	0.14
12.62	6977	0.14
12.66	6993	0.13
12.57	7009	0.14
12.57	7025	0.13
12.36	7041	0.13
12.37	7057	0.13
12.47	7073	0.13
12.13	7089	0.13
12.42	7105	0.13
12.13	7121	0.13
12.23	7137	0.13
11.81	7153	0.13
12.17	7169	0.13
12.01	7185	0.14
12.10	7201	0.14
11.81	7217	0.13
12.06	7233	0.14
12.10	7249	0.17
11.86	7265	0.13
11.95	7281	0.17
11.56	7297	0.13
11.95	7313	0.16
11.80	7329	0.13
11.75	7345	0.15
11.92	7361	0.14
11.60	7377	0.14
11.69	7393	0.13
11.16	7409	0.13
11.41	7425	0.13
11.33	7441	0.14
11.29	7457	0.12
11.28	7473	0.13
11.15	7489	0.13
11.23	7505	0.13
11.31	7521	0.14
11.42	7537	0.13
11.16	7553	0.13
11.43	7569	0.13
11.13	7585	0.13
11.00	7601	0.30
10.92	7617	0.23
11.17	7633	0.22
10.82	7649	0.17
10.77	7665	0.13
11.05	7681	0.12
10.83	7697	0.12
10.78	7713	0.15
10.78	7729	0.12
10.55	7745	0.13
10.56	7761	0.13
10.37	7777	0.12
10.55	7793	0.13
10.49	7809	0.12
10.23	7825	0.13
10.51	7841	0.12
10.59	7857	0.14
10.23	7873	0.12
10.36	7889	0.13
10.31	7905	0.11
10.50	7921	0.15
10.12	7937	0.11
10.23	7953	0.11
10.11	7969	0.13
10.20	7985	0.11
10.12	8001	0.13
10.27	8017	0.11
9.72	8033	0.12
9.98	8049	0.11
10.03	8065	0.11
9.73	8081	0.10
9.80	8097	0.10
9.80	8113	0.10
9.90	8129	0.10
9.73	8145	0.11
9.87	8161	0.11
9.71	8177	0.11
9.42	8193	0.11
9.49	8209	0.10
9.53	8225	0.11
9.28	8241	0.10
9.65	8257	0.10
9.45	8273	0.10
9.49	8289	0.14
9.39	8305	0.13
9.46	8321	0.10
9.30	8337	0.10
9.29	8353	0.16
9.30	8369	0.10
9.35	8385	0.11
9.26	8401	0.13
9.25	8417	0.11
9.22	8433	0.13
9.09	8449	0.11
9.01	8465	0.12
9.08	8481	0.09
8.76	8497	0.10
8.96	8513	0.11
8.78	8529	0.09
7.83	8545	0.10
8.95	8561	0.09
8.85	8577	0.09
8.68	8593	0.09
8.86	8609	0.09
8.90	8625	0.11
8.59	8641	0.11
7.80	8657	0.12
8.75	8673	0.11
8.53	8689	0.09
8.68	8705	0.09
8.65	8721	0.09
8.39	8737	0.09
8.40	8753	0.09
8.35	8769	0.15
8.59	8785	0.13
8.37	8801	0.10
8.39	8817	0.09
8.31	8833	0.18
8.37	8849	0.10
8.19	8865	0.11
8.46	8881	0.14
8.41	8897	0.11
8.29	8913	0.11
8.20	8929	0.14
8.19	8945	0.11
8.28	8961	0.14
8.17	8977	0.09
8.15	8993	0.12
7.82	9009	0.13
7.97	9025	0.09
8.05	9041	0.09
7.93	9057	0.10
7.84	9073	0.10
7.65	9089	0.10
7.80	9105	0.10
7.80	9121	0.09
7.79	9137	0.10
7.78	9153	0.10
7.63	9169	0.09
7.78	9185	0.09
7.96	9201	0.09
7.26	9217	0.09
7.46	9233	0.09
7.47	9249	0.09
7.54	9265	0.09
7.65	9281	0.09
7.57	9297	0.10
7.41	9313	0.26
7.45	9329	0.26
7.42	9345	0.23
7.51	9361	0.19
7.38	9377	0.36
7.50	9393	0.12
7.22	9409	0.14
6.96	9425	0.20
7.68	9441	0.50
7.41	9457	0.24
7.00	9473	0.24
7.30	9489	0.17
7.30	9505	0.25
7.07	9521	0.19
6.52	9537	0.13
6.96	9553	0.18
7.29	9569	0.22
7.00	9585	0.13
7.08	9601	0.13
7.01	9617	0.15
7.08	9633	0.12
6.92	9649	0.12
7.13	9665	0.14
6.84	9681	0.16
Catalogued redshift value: -0.001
